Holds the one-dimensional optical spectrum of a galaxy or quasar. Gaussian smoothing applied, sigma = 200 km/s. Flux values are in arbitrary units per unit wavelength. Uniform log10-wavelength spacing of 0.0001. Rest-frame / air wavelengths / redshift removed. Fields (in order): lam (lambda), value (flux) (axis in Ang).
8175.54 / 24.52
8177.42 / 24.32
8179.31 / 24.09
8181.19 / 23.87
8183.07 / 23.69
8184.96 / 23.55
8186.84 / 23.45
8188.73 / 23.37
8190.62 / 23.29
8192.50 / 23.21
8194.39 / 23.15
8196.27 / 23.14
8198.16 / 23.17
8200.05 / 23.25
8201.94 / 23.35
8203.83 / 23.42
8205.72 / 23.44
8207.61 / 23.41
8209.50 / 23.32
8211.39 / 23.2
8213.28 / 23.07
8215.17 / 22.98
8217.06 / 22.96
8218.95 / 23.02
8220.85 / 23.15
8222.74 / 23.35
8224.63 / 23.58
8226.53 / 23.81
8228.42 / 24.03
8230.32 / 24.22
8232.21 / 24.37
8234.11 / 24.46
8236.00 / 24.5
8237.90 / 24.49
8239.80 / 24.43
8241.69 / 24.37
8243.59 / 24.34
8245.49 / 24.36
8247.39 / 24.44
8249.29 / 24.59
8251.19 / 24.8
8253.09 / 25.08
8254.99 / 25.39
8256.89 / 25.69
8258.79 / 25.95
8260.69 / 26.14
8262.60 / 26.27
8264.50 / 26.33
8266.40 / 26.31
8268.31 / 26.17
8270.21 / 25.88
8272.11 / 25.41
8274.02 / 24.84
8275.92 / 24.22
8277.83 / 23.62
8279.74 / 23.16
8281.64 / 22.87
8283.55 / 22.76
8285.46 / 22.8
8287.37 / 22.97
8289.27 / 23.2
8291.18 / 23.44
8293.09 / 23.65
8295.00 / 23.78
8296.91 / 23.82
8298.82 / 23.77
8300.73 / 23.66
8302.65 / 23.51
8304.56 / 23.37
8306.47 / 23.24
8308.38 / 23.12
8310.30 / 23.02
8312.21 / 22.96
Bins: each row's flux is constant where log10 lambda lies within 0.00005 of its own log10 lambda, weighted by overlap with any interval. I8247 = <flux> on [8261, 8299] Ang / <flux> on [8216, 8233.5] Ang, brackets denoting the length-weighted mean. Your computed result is 1.03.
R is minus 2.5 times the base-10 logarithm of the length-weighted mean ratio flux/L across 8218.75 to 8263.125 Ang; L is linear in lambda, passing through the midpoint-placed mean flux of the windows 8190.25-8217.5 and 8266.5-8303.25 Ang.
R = -0.04 mag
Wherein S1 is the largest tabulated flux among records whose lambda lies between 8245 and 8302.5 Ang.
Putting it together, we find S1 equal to 26.33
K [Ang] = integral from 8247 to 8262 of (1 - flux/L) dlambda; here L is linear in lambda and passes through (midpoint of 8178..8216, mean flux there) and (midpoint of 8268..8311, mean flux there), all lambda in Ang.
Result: -1.1 Ang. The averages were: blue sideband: 23.4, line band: 25.3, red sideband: 23.7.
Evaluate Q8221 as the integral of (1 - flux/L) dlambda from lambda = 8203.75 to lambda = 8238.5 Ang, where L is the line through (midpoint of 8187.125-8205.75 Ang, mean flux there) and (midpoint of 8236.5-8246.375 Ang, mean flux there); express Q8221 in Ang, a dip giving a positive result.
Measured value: 0.40 Ang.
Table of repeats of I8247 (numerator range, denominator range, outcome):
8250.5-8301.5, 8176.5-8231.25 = 1.05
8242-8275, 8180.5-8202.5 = 1.09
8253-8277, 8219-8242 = 1.07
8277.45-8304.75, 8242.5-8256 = 0.95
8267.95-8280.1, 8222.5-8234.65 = 1.03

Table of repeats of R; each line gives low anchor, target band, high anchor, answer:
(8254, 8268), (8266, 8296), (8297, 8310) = 0.035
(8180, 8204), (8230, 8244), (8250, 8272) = 0.024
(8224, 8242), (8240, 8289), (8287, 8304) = -0.037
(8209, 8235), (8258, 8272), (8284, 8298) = -0.118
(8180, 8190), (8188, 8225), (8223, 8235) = 0.026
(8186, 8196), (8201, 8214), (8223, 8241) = 0.015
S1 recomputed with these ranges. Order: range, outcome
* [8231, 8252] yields 24.8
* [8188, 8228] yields 23.81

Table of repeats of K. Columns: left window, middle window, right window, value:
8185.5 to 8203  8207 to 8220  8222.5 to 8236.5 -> 0.31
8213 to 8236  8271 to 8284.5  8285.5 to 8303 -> -0.19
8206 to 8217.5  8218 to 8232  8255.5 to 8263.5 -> 0.19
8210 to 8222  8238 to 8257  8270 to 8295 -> -1.07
